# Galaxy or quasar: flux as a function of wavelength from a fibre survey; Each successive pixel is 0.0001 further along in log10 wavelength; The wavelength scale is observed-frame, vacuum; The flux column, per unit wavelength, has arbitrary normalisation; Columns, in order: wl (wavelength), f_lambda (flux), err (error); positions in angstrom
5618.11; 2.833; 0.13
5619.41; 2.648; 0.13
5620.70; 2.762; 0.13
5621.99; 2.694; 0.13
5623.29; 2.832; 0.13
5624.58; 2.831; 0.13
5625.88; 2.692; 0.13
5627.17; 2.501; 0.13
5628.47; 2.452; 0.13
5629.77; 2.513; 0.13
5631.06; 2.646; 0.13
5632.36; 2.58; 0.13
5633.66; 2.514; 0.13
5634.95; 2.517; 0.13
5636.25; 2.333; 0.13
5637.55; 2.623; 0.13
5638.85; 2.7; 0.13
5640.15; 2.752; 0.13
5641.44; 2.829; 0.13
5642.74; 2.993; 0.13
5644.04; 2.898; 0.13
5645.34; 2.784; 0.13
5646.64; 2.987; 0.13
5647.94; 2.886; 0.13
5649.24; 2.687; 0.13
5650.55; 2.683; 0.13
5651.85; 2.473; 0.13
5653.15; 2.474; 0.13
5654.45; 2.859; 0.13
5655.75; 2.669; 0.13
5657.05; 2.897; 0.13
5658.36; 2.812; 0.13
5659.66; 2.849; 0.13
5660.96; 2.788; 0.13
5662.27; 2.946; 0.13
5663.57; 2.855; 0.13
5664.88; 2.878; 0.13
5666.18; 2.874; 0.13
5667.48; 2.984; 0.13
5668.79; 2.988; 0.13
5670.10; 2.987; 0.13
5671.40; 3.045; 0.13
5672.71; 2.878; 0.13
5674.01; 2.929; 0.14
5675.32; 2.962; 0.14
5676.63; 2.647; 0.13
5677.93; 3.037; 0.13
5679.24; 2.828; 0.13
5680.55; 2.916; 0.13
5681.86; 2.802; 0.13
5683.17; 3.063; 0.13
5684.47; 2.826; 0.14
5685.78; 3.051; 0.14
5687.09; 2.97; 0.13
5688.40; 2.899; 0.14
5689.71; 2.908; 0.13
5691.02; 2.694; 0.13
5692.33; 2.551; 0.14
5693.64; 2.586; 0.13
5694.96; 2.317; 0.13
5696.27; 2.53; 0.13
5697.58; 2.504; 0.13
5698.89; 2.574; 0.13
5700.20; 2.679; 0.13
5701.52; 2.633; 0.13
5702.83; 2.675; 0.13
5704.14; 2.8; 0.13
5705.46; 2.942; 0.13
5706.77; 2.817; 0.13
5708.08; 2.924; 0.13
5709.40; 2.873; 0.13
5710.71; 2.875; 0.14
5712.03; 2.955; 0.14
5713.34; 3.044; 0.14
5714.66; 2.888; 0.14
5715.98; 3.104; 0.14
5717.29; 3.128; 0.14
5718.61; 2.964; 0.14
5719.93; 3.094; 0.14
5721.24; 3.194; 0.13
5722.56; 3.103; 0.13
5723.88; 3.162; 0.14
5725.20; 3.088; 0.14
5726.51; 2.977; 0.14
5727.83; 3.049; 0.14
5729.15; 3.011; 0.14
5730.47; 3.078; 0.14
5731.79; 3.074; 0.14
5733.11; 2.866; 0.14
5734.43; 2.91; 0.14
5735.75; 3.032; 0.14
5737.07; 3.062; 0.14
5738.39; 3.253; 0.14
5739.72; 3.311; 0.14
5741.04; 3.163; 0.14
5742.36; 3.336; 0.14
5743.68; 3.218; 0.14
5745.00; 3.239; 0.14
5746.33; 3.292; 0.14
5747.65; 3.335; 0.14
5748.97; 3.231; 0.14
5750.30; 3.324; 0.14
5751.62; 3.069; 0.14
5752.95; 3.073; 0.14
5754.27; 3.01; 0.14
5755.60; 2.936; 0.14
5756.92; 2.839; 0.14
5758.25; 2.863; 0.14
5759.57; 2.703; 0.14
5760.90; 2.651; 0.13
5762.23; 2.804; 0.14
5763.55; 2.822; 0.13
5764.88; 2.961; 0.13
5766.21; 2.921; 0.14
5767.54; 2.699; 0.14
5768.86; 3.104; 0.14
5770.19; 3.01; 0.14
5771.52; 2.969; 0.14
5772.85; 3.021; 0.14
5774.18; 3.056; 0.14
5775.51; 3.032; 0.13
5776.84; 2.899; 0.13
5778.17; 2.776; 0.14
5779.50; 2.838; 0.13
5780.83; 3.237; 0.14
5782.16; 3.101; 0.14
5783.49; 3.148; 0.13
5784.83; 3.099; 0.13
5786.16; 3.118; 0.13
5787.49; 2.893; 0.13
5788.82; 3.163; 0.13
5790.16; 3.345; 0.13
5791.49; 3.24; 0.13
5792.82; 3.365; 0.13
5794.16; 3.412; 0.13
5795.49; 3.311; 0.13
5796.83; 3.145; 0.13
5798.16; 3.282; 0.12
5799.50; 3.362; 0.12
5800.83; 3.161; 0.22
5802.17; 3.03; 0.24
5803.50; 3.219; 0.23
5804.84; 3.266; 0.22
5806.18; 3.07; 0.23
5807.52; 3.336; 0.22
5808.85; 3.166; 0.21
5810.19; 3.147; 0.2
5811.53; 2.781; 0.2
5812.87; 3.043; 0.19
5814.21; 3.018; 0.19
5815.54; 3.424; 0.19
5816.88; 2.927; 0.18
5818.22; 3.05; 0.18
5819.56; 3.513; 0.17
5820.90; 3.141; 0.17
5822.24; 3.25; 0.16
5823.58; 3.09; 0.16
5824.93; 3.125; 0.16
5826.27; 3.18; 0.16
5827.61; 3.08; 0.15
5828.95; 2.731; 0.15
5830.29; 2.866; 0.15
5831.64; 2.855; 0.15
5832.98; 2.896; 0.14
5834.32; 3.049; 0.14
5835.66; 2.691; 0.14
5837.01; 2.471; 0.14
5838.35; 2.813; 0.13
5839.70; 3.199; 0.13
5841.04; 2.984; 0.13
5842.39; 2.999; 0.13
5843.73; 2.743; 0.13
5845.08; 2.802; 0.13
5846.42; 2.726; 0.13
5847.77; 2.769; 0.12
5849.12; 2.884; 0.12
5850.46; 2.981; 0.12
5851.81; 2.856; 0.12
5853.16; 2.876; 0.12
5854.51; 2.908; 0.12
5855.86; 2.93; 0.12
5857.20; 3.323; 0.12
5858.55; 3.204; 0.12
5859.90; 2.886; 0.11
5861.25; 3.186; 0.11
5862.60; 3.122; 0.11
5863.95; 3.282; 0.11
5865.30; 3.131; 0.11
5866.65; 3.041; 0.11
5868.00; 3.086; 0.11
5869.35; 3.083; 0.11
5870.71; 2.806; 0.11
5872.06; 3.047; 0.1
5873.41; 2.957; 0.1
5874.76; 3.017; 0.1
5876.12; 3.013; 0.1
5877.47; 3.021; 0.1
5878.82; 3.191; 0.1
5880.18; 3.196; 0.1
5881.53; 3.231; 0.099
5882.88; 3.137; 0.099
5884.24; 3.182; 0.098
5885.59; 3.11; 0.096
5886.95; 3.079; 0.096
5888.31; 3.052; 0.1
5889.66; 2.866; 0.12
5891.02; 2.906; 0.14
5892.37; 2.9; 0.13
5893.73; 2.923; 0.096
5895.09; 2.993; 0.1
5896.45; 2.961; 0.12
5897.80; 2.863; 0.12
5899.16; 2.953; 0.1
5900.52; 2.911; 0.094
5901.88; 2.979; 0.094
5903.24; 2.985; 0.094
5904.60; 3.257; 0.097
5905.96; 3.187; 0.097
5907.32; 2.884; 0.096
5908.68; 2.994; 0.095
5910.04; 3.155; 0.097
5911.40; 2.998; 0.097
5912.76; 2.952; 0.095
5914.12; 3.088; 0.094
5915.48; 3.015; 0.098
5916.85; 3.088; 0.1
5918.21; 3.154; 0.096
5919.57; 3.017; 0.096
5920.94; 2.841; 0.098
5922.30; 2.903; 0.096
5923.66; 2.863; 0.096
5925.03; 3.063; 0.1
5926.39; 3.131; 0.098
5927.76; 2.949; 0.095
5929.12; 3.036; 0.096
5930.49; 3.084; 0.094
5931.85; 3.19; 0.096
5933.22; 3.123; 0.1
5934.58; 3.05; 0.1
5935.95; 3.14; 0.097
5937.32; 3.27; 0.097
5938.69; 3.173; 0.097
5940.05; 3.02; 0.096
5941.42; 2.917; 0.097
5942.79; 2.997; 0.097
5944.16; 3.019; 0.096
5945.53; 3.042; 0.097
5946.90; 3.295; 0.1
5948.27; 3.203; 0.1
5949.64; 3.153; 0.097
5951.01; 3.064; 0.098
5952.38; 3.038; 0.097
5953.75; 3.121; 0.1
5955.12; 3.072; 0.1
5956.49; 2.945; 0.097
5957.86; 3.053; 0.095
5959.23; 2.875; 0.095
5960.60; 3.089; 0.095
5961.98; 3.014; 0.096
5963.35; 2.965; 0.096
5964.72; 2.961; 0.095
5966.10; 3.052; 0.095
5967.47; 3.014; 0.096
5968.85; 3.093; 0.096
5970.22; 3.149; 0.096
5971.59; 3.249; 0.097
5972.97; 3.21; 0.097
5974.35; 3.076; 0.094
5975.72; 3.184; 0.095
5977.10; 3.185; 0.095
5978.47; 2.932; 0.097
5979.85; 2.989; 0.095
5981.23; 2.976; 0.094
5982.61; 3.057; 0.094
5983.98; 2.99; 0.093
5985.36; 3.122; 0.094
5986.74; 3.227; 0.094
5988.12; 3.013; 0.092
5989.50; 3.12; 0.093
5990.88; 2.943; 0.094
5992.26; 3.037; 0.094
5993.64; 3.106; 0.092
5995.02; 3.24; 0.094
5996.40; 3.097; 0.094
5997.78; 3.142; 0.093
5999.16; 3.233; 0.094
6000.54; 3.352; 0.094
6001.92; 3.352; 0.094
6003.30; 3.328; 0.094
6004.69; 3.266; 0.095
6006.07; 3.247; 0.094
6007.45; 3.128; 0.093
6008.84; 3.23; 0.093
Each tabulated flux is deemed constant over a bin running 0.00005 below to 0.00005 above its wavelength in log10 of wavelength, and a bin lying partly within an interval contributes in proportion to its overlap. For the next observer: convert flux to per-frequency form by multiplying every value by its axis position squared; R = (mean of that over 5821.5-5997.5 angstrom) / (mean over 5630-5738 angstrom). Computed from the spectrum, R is 1.15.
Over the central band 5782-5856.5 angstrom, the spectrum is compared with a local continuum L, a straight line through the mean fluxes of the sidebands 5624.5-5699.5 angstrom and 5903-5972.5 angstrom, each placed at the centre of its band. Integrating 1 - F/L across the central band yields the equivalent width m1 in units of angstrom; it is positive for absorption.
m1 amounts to -3.1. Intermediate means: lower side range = 2.76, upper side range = 3.06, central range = 3.05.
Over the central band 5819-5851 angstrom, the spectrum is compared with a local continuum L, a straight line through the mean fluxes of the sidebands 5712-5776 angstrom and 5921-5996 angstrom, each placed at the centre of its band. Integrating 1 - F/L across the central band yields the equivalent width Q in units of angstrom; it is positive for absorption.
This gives 1.1 angstrom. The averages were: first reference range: 3.04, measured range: 2.95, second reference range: 3.07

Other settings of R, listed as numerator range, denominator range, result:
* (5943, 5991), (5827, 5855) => 1.12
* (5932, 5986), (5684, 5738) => 1.16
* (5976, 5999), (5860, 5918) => 1.05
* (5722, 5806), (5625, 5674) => 1.16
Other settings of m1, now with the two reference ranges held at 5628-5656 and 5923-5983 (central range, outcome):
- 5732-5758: -2.96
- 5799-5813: -1.27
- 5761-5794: -2.05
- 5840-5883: -0.85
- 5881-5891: -0.32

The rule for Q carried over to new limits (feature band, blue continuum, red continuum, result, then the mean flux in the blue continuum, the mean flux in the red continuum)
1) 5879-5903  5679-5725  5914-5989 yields 0.0 angstrom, 2.86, 3.06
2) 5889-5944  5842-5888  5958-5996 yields 0.5 angstrom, 3.02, 3.07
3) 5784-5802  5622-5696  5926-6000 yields -1.9 angstrom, 2.77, 3.08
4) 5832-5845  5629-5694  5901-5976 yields 0.4 angstrom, 2.8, 3.06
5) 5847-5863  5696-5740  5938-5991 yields 0.1 angstrom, 2.95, 3.07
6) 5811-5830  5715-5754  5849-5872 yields -0.2 angstrom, 3.13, 3.04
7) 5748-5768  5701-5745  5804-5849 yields 0.5 angstrom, 3.02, 3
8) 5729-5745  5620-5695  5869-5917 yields -1.4 angstrom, 2.78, 3.03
